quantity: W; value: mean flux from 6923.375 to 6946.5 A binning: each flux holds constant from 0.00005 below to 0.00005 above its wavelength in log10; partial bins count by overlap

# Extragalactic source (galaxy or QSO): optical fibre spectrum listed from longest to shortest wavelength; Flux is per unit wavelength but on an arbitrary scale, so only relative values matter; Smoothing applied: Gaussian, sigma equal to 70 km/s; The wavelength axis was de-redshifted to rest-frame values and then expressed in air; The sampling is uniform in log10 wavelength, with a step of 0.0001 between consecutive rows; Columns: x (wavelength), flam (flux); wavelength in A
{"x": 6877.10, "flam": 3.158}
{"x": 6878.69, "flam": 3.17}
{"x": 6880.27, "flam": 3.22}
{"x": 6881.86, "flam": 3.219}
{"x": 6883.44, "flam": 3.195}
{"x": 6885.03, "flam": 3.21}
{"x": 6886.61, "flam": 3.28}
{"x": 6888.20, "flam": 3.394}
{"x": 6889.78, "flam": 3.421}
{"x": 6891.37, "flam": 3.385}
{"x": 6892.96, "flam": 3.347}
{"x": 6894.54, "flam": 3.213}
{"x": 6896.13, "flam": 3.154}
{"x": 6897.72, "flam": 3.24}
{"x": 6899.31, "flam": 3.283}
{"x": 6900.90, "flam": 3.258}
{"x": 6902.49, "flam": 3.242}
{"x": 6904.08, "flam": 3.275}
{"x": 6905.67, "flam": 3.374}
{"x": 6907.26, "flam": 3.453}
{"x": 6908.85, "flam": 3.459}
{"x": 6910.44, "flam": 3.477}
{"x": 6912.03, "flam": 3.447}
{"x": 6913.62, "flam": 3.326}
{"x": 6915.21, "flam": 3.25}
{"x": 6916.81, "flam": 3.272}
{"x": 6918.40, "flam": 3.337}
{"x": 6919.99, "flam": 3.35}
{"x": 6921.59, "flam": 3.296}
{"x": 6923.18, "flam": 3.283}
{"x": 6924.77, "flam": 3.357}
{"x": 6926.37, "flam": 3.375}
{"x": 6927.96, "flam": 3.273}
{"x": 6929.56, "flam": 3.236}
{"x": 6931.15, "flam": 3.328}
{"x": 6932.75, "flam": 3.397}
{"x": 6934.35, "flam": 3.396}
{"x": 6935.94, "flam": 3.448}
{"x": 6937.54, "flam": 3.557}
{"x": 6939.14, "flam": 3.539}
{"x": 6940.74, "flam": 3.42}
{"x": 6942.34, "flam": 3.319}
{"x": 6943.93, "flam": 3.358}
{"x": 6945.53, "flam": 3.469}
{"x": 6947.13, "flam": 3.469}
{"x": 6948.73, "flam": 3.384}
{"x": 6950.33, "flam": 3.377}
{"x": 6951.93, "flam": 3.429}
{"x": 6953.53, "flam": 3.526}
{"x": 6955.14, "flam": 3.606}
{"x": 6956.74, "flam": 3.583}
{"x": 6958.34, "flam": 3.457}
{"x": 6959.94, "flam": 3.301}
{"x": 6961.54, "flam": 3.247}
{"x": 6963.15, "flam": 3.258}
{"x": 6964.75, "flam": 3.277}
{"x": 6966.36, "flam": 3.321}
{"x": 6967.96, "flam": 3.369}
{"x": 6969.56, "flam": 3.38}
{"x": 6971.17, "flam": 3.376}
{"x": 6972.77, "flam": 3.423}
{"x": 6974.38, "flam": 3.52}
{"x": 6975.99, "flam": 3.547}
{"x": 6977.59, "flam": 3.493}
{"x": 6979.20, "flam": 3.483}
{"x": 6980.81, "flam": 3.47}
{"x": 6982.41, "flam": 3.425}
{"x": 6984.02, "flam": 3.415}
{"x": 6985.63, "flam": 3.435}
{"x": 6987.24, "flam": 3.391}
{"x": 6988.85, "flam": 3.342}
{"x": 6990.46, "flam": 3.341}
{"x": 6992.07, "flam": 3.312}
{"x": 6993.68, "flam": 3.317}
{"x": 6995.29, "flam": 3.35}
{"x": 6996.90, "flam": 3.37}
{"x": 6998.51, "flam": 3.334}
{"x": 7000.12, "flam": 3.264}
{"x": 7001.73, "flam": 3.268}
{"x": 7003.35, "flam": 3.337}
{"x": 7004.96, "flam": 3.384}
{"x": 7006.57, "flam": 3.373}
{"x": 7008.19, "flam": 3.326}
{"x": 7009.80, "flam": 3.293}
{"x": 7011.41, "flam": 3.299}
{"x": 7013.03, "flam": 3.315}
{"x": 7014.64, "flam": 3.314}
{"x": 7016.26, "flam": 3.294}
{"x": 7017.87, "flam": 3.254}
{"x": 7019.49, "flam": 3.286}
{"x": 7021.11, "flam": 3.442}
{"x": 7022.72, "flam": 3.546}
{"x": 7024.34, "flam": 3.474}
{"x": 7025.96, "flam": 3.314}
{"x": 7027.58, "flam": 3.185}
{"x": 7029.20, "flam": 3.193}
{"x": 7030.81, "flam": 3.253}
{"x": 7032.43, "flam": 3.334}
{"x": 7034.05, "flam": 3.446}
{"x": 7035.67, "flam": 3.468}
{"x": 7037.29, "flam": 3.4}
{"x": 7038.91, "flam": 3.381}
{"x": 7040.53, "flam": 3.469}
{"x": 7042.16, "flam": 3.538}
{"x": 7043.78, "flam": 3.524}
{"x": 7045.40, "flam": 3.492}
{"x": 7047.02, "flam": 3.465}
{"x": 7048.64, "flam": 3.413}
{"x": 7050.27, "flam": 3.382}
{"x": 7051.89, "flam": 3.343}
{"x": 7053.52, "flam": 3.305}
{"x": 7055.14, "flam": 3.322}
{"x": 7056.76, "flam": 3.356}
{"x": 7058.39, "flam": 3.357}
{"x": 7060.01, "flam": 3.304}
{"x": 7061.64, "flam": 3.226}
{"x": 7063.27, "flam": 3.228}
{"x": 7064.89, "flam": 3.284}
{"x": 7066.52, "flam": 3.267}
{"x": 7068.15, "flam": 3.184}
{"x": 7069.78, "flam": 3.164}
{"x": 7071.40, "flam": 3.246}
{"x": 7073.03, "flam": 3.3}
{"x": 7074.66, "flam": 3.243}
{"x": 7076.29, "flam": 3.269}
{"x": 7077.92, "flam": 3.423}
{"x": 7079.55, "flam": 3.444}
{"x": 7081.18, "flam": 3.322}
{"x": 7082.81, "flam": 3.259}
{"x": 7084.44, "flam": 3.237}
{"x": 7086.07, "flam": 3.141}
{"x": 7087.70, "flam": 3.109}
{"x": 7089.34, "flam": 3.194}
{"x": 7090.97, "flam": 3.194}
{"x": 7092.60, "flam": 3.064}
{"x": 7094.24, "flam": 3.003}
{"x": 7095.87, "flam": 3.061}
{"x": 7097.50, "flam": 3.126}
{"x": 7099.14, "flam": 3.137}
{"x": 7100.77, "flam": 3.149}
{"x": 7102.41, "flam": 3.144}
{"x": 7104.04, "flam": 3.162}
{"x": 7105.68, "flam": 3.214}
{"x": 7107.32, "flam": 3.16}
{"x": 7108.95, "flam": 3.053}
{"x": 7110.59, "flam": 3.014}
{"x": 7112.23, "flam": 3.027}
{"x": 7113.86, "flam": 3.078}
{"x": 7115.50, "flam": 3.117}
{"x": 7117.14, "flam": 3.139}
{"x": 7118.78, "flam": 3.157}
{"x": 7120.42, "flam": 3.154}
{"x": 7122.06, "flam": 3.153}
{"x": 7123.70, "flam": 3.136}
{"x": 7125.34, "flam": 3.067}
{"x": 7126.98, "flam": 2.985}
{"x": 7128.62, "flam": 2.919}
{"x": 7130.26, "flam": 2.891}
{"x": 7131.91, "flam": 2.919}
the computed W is 3.39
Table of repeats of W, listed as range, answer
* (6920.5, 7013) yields 3.38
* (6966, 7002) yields 3.39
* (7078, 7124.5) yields 3.15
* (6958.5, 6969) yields 3.31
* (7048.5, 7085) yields 3.3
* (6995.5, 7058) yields 3.36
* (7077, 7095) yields 3.22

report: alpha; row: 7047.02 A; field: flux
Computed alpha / 3.465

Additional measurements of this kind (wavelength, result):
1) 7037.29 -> 3.4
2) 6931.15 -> 3.328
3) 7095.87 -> 3.061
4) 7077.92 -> 3.423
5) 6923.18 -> 3.283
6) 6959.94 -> 3.301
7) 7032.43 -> 3.334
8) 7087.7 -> 3.109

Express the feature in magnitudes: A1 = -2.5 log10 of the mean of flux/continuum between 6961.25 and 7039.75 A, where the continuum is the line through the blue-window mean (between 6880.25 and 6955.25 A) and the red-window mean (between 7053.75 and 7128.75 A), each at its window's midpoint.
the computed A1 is -0.029 mag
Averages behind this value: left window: 3.35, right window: 3.18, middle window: 3.36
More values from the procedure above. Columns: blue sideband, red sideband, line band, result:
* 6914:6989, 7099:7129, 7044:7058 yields -0.06 mag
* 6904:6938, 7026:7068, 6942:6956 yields -0.03 mag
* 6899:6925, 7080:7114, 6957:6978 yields -0.03 mag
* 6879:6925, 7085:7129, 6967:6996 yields -0.06 mag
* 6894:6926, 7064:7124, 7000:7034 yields -0.03 mag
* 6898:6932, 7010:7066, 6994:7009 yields 0.01 mag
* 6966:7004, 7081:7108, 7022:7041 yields -0.03 mag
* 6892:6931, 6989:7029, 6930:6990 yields -0.03 mag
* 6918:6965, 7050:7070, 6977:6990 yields -0.02 mag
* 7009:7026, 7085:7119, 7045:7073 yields -0.03 mag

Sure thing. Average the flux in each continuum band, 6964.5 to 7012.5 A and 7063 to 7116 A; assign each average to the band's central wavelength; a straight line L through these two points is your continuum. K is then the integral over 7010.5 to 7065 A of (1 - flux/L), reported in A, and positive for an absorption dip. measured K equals -1.3 A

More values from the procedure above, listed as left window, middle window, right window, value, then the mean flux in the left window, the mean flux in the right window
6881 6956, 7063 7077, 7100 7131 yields -0.4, 3.36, 3.09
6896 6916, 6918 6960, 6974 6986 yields -0.1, 3.33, 3.47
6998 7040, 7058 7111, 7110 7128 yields -0.4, 3.34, 3.09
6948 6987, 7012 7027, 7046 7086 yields 0.0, 3.42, 3.3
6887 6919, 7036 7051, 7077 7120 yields -1.1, 3.33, 3.16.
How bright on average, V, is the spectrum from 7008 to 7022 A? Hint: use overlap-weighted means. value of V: 3.32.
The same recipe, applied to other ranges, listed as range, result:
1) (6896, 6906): 3.26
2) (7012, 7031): 3.32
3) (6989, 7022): 3.33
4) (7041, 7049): 3.49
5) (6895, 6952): 3.36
